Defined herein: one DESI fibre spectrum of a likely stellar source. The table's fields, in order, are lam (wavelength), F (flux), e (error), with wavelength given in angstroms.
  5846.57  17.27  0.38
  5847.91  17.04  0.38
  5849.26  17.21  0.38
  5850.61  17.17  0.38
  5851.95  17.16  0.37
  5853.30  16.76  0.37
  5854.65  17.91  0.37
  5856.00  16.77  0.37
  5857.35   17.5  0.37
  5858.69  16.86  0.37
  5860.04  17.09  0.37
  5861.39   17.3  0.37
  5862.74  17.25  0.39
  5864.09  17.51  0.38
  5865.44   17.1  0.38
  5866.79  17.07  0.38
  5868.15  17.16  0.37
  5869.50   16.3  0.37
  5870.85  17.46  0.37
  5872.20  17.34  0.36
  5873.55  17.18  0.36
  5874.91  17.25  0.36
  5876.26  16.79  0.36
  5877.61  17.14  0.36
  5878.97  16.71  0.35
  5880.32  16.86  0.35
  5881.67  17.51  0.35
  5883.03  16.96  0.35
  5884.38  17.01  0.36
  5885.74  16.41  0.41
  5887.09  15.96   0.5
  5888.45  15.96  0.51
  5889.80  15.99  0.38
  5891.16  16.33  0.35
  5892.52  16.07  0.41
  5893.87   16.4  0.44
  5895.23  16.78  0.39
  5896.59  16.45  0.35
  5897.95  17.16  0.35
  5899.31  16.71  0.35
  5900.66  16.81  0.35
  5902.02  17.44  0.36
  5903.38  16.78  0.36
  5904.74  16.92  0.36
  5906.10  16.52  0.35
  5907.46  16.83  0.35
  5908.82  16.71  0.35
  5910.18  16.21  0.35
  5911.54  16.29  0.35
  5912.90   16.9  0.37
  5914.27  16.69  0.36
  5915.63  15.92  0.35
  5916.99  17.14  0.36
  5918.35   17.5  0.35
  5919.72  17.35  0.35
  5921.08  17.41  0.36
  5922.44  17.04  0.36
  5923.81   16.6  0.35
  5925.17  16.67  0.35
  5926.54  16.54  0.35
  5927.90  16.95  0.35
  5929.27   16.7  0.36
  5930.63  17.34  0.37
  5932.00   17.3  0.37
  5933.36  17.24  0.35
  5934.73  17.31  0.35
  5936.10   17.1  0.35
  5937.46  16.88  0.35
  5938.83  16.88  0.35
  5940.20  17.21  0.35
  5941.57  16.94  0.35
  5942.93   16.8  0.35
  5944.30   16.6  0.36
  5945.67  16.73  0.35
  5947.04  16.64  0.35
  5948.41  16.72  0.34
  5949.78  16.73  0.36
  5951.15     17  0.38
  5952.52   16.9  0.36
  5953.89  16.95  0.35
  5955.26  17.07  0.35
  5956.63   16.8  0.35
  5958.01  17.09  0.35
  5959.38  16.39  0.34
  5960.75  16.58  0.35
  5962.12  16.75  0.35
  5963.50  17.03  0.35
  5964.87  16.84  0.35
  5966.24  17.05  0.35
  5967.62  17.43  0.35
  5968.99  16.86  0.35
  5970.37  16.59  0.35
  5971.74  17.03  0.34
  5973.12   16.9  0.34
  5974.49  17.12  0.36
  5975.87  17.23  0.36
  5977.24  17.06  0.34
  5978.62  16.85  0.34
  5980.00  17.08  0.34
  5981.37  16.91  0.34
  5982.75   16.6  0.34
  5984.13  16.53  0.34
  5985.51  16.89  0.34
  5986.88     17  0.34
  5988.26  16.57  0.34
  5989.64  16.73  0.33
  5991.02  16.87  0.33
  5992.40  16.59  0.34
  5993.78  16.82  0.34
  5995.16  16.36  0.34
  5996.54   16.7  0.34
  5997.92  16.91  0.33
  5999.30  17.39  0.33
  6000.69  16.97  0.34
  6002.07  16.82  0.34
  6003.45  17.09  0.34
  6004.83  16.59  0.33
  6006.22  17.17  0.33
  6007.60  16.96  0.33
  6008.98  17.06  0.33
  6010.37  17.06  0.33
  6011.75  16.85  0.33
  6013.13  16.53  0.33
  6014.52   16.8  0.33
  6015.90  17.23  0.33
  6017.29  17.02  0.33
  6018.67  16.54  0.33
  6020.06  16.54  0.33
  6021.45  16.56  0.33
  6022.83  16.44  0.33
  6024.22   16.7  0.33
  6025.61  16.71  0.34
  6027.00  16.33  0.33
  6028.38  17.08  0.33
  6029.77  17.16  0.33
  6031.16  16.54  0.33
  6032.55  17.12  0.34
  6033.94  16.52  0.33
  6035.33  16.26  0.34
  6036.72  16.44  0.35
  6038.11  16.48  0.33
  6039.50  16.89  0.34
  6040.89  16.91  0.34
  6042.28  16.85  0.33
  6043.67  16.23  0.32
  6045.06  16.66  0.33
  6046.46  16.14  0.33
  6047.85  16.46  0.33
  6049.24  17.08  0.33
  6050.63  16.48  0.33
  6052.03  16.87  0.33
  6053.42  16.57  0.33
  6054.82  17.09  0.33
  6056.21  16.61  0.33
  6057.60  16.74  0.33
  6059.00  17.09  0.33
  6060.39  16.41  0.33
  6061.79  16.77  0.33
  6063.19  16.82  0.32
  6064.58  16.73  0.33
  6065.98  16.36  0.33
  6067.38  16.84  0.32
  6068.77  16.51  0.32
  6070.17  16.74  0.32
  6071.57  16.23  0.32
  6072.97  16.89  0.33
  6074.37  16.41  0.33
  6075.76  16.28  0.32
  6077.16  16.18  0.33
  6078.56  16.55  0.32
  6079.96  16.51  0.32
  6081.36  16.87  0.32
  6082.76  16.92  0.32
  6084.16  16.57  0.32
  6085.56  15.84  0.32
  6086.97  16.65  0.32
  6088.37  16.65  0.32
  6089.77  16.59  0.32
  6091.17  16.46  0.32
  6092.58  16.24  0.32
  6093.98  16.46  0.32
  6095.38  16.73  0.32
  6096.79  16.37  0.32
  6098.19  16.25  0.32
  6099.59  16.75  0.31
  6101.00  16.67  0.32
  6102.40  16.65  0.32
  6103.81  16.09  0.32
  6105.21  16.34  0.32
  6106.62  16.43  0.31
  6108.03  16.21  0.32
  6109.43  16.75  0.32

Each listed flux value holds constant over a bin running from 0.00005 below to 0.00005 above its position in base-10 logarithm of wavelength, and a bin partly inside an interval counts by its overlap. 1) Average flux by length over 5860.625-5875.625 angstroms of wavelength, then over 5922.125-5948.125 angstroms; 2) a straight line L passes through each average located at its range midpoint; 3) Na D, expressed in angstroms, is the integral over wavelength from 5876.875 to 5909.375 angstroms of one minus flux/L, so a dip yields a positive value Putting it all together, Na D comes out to 0.7 angstroms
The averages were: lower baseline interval 17.2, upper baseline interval 16.9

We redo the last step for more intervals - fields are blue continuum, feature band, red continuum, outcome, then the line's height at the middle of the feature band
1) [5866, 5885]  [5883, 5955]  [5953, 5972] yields 0.80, 17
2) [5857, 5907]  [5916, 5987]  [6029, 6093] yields -0.71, 16.8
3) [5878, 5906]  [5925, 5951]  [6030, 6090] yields -0.42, 16.7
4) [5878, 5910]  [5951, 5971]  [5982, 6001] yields -0.18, 16.7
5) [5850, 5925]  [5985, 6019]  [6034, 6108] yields -0.37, 16.7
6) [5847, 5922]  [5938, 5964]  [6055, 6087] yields -0.07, 16.8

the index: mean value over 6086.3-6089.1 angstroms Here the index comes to 16.7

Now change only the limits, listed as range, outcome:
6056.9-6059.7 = 16.9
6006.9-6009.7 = 17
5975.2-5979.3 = 17.1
